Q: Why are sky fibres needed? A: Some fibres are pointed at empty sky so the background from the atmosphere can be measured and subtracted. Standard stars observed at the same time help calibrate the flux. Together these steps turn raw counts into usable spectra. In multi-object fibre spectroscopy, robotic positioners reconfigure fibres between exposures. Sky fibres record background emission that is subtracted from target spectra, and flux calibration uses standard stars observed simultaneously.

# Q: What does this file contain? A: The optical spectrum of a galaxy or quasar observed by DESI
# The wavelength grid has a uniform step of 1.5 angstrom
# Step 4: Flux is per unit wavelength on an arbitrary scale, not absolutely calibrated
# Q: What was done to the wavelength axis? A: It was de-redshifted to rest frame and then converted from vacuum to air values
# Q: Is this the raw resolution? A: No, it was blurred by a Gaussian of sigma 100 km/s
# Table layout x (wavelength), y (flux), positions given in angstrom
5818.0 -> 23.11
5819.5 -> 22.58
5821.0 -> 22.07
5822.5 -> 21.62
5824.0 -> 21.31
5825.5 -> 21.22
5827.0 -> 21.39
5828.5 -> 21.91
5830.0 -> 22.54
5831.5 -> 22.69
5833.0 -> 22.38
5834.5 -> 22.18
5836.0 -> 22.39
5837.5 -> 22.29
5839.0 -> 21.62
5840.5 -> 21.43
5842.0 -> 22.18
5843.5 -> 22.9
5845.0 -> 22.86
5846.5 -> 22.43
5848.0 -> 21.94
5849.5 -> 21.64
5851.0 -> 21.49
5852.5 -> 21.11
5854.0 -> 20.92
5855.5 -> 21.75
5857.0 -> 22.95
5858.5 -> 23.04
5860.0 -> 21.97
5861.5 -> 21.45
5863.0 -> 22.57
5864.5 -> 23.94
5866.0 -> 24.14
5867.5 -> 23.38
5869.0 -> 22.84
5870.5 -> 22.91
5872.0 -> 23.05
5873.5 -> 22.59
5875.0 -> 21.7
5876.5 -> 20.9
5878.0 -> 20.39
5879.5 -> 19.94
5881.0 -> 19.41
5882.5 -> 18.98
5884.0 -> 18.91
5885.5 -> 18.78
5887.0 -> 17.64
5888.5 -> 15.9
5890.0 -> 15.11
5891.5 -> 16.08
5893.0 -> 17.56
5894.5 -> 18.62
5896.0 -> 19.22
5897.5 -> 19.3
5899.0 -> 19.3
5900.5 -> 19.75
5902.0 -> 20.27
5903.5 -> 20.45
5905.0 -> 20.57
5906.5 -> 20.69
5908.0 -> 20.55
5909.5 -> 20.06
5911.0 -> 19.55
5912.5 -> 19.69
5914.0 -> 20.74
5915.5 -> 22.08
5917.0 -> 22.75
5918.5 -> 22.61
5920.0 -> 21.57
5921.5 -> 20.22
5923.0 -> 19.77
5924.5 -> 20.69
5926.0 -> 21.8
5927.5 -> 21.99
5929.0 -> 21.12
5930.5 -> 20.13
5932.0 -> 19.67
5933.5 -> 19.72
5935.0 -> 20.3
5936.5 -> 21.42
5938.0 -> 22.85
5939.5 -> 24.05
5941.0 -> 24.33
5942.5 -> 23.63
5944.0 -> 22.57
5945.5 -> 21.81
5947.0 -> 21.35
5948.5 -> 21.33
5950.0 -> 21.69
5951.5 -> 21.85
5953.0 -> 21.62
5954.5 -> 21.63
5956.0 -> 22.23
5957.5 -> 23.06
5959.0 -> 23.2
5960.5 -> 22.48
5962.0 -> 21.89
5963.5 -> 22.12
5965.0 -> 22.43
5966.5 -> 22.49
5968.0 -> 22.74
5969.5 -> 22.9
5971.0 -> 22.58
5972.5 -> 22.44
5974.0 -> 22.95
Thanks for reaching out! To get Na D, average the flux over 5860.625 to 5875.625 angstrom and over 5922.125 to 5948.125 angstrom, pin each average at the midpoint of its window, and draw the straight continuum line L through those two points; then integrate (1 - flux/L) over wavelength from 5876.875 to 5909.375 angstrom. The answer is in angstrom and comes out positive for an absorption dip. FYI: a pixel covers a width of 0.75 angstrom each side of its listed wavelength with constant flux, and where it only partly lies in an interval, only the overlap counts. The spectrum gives 5.0 angstrom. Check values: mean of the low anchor 22.9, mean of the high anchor 21.6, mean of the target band 19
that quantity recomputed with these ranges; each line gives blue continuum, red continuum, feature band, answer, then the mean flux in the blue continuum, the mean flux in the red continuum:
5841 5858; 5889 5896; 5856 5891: -3.0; 22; 17.1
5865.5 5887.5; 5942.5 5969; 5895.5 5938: 2.0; 21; 22.2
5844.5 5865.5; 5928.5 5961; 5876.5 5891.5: 2.5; 22.2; 21.9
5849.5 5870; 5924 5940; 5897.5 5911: 1.0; 22.4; 21.2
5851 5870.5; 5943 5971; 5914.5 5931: 0.7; 22.5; 22.2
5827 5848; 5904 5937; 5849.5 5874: -0.7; 22.2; 20.8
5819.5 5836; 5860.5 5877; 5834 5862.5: 0.4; 22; 22.7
